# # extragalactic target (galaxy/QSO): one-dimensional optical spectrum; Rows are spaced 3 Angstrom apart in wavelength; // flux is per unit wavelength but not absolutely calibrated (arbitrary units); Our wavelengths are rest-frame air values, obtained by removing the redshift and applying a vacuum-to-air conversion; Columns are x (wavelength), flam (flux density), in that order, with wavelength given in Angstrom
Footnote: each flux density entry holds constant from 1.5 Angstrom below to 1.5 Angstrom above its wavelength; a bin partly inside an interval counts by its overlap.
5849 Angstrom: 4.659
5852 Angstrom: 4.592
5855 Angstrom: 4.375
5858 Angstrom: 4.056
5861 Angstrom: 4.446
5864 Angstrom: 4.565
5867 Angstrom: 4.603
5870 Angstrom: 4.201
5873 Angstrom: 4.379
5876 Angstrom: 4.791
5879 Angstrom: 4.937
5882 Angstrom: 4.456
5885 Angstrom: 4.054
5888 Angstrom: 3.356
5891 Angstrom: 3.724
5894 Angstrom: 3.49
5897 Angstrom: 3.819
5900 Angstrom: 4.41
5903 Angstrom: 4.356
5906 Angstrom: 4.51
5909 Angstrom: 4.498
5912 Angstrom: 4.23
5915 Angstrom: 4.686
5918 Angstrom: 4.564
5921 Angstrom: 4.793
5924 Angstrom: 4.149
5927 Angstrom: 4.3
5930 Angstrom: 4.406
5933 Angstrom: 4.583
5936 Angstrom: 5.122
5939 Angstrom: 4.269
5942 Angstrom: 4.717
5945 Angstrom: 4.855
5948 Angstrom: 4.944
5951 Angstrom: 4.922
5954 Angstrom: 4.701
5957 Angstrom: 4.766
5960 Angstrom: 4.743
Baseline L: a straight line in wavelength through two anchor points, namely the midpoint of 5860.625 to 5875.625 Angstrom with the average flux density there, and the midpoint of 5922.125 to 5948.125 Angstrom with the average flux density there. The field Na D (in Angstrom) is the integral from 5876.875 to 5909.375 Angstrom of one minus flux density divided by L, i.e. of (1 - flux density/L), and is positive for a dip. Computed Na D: 2.60 Angstrom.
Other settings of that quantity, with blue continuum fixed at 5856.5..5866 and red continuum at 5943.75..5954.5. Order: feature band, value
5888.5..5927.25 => 3.3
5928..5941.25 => 0.5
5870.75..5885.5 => -0.2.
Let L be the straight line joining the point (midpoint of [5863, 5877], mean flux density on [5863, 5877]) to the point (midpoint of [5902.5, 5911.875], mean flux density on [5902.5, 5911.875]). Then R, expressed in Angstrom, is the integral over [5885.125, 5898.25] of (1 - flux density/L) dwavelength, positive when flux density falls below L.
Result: 2.4 Angstrom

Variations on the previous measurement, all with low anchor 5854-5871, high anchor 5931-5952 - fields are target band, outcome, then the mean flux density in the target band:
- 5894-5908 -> 1.1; 4.2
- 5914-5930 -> 0.6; 4.48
